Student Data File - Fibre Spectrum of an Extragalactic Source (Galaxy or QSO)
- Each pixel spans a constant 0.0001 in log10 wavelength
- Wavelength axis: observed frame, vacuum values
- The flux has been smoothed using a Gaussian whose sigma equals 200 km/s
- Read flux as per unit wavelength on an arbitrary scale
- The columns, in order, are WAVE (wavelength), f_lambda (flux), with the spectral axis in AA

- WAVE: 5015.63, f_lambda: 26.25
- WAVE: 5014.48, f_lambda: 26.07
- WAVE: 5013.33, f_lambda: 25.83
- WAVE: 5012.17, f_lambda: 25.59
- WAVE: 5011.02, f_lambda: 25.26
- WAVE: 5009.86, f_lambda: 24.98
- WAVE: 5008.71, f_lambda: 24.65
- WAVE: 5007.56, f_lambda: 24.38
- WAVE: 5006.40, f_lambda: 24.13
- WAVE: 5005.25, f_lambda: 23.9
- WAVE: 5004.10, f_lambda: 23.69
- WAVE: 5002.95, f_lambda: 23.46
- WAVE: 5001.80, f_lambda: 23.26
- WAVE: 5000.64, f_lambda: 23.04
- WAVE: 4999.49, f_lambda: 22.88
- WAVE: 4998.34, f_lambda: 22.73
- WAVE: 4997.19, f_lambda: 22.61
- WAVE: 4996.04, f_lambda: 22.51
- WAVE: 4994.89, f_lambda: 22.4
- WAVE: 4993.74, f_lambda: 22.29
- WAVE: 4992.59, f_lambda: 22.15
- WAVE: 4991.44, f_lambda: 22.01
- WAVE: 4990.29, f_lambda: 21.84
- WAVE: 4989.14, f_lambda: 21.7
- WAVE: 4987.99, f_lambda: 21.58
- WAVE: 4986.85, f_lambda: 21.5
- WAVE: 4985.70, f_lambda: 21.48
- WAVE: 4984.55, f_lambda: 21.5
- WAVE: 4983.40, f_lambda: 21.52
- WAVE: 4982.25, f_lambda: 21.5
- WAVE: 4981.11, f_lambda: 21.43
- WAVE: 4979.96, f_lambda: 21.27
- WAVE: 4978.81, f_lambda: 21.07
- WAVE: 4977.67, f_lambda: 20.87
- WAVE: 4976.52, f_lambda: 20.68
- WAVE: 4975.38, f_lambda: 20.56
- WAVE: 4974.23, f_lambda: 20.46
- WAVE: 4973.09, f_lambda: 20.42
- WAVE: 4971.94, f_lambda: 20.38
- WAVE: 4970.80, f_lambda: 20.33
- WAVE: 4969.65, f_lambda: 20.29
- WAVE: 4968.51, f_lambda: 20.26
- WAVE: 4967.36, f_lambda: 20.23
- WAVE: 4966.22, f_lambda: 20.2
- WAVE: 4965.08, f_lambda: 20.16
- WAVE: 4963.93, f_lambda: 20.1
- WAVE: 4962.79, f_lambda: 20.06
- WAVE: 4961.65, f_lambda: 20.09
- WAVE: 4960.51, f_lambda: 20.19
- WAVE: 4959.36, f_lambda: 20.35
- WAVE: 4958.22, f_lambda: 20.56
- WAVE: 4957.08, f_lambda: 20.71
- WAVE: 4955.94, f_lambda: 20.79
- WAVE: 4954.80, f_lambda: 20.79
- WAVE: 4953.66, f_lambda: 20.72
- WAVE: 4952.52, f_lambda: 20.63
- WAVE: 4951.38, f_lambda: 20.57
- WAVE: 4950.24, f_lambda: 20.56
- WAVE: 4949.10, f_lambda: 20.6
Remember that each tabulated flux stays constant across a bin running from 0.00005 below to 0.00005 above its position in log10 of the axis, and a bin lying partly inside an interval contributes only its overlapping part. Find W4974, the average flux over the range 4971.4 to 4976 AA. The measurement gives 20.5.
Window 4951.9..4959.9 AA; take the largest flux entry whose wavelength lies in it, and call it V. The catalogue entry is 20.79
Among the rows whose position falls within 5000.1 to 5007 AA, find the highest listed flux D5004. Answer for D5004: 24.13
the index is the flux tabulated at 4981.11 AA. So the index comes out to 21.43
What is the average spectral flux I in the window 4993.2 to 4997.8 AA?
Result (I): 22.5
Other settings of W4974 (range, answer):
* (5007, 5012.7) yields 25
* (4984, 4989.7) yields 21.6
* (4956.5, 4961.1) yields 20.4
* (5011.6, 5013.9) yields 25.6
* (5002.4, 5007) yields 23.8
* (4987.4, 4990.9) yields 21.7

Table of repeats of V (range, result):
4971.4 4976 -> 20.56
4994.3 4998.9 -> 22.73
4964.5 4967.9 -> 20.23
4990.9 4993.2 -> 22.15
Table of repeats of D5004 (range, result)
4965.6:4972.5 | 20.38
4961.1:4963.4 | 20.09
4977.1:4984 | 21.52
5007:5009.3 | 24.65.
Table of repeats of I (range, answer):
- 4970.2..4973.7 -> 20.4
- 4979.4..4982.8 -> 21.4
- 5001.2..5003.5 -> 23.3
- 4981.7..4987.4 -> 21.5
